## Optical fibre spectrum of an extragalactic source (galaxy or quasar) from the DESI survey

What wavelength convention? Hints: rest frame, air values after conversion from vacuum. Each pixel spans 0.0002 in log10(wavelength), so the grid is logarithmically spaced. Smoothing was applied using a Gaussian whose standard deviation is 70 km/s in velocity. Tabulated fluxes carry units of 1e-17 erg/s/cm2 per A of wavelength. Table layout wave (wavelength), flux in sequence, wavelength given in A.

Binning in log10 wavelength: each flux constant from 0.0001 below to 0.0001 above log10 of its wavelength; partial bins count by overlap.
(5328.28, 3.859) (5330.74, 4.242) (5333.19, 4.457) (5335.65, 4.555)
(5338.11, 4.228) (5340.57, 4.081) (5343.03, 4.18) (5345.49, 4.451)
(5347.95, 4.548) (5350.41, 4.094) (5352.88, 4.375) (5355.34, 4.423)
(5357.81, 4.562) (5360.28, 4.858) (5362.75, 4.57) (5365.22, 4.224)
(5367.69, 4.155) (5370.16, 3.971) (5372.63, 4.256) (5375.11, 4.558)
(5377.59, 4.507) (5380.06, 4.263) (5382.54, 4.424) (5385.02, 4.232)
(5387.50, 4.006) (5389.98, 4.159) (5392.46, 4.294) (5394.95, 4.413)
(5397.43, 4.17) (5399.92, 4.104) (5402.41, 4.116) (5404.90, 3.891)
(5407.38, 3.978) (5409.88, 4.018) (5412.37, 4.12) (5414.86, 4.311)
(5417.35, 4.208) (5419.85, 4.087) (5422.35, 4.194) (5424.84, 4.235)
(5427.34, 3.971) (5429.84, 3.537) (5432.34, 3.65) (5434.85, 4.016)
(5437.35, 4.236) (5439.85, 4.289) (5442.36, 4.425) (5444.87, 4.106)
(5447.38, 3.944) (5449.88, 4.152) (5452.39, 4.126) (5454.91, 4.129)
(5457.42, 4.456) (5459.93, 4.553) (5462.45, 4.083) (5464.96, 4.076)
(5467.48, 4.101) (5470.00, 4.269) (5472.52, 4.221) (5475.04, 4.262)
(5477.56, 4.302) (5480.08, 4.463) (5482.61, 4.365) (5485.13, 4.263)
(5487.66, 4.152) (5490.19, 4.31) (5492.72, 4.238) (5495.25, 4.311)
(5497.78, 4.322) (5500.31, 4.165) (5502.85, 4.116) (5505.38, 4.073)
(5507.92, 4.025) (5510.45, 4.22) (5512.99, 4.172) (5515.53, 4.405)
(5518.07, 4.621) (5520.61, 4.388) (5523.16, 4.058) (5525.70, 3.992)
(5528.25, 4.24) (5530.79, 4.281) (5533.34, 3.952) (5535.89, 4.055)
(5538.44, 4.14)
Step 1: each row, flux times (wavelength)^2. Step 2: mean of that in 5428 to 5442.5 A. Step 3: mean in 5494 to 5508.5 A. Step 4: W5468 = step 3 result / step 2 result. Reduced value 1.07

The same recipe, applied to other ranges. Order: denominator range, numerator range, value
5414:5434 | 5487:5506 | 1.08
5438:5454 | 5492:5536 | 1.03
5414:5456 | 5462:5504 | 1.05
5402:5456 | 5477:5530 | 1.07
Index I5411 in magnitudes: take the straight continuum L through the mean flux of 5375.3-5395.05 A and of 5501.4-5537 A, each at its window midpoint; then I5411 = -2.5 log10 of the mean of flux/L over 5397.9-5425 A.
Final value 0.04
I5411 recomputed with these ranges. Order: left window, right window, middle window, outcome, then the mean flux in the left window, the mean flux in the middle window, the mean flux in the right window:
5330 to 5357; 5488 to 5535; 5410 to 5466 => 0.035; 4.34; 4.13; 4.21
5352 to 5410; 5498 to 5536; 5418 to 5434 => 0.078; 4.28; 3.96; 4.19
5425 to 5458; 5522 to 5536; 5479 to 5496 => -0.054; 4.08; 4.3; 4.1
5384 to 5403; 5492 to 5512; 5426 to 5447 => 0.043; 4.19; 4.02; 4.18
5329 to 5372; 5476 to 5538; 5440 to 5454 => 0.029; 4.34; 4.16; 4.23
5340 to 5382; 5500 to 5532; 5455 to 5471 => 0.004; 4.36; 4.25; 4.21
